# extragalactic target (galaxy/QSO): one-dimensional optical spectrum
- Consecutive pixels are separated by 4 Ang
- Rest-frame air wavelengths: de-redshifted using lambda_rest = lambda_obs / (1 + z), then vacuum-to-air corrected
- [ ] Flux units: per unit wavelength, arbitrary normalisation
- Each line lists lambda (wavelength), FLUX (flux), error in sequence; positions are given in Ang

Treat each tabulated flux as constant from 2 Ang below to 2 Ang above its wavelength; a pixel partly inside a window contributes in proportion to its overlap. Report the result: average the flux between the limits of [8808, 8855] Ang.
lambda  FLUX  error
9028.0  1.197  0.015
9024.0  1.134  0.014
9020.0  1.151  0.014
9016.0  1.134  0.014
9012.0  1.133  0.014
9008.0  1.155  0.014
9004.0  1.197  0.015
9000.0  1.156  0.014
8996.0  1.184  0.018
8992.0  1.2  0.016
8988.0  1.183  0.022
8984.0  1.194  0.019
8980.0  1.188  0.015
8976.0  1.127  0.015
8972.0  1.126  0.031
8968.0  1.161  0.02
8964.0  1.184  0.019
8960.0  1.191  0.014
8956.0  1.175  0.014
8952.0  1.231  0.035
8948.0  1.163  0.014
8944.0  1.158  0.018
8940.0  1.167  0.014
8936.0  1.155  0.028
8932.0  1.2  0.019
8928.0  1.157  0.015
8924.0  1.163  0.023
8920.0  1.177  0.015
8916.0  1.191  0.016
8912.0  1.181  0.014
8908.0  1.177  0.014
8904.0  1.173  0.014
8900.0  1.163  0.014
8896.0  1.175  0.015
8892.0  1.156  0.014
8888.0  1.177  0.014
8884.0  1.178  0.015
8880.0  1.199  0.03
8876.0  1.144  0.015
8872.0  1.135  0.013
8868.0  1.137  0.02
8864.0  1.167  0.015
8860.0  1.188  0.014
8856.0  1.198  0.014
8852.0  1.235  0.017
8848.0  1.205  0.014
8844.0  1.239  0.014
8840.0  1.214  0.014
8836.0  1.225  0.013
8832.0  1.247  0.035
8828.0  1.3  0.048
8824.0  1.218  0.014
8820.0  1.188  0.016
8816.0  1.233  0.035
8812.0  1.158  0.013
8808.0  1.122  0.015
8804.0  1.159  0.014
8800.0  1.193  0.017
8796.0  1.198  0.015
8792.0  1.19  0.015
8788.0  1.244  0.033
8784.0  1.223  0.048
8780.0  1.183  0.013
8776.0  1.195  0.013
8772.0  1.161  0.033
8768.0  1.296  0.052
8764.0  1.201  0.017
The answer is 1.22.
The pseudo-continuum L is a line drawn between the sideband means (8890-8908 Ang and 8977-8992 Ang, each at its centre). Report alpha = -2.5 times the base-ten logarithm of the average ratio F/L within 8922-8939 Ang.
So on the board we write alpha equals 0.005 mag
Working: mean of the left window 1.17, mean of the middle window 1.17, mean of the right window 1.19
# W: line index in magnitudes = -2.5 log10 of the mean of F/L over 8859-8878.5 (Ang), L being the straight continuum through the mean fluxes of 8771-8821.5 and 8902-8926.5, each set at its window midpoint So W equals 0.03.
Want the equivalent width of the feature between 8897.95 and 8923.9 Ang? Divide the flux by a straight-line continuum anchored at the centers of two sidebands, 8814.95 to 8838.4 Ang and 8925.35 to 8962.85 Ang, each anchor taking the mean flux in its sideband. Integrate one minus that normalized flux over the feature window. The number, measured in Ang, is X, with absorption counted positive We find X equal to 0.4 Ang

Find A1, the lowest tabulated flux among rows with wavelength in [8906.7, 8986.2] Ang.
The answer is 1.126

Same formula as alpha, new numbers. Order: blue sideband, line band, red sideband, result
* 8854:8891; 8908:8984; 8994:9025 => -0.01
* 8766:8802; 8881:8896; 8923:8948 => 0.01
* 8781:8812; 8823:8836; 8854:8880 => -0.07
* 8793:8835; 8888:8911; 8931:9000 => 0.02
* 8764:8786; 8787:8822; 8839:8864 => 0.02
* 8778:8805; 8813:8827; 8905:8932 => -0.02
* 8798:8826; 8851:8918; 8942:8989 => 0.00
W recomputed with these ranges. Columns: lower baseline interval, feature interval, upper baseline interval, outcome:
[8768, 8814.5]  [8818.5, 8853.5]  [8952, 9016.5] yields -0.04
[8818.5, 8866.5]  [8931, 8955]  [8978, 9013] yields 0.01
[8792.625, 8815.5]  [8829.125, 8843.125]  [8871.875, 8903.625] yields -0.06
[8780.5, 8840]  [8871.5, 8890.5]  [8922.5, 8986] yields 0.02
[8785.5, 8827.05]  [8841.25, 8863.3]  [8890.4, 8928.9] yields -0.02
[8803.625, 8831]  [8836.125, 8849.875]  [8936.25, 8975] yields -0.02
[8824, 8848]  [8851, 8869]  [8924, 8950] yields 0.03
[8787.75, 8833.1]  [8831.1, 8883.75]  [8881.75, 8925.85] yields 0.00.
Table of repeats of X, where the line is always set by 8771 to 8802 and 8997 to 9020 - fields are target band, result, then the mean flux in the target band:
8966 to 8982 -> 0.2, 1.15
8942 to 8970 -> -0.3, 1.18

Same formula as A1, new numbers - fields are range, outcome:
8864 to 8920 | 1.135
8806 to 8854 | 1.122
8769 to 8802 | 1.161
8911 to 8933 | 1.157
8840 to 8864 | 1.167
